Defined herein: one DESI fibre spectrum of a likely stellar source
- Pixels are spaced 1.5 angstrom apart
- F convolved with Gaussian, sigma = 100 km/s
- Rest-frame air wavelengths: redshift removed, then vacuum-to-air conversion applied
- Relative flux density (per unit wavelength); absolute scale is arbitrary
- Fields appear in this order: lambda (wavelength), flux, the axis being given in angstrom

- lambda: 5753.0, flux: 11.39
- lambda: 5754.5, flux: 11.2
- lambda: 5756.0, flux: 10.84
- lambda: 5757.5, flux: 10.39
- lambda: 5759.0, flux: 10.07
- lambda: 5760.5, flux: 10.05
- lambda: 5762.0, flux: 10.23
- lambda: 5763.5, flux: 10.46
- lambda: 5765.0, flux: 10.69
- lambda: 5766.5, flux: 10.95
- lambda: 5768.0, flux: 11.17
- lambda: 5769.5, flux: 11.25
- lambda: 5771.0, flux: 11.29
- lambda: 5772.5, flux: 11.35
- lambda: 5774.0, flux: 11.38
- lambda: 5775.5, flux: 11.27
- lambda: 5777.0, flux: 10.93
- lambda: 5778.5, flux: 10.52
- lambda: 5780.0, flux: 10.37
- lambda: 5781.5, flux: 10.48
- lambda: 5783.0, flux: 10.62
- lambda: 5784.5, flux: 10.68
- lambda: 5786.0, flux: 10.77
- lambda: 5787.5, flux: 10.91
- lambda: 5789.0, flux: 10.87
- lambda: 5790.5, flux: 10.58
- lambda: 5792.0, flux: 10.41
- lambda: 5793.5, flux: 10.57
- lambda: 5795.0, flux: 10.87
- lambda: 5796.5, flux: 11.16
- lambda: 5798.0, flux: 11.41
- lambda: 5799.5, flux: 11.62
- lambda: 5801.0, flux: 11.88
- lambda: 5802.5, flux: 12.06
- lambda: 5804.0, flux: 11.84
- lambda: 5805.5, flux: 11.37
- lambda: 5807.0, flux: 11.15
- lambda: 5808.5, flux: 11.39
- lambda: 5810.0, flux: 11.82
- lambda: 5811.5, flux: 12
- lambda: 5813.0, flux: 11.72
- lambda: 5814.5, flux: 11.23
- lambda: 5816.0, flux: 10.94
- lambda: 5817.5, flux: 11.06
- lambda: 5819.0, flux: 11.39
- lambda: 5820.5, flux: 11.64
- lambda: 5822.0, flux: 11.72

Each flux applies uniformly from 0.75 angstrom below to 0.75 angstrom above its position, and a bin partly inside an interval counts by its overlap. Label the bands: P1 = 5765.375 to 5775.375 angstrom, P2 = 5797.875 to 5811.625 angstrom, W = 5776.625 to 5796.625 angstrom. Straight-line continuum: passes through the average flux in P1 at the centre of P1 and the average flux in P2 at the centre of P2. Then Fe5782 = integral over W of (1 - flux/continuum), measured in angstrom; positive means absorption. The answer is 1.3 angstrom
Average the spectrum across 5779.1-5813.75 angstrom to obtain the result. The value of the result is 11.2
